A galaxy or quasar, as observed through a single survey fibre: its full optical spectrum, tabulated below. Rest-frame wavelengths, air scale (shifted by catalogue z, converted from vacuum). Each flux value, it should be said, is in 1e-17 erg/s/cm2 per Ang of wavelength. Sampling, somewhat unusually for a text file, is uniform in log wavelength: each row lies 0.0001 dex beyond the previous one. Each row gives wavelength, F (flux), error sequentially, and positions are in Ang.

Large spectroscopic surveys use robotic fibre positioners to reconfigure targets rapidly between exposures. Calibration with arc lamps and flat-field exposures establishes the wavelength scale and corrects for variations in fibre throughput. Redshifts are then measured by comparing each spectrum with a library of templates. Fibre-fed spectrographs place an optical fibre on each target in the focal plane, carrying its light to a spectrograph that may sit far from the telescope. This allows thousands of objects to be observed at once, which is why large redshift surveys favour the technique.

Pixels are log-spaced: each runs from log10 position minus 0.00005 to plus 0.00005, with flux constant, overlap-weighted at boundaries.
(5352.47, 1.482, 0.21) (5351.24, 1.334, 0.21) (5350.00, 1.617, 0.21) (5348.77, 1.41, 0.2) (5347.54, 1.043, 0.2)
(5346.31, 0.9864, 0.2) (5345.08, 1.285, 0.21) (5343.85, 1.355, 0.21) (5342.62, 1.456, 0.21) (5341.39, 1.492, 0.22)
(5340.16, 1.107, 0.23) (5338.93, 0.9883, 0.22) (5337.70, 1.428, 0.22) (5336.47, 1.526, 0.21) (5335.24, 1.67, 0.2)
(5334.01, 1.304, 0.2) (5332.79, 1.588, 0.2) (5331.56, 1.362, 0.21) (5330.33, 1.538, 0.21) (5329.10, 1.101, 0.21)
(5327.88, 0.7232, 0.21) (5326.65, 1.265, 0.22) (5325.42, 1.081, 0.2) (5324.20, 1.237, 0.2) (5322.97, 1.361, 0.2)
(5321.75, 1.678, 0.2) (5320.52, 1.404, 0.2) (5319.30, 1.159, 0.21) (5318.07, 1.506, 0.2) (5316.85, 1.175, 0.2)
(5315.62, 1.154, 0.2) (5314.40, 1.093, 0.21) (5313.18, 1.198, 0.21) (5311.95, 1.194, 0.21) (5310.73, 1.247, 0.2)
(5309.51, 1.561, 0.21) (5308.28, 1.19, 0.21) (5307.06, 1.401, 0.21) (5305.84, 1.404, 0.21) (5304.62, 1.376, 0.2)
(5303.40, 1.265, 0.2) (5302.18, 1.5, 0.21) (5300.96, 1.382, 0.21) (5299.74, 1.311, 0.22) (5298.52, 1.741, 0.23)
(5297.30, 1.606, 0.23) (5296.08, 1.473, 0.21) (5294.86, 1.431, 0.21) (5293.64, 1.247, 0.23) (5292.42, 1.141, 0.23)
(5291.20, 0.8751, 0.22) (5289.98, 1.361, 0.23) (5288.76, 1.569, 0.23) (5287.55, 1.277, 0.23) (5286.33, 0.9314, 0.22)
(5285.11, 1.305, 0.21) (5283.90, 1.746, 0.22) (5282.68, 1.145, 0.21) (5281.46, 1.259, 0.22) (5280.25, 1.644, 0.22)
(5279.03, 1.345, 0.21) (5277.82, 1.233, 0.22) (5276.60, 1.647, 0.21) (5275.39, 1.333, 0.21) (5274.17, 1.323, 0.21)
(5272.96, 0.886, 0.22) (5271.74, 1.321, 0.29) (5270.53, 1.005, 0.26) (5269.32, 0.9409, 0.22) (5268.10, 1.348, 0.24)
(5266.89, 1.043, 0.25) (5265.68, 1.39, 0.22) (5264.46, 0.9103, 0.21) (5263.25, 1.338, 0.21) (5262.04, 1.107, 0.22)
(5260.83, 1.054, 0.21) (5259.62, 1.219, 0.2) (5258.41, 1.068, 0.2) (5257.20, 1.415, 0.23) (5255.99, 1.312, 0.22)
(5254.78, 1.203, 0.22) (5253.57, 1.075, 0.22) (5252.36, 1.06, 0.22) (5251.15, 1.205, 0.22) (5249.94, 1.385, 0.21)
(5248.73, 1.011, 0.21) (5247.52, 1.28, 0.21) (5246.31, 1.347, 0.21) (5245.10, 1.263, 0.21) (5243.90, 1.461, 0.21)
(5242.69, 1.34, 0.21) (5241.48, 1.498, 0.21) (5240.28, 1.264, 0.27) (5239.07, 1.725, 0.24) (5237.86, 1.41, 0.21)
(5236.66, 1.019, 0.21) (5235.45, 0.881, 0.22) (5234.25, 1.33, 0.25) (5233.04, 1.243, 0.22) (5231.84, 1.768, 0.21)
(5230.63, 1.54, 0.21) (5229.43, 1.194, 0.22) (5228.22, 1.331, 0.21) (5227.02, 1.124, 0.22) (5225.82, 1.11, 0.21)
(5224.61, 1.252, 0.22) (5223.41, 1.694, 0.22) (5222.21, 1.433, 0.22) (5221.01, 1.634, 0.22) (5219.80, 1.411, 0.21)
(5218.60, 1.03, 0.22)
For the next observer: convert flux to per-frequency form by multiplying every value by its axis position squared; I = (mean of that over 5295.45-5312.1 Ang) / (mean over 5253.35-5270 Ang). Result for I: 1.2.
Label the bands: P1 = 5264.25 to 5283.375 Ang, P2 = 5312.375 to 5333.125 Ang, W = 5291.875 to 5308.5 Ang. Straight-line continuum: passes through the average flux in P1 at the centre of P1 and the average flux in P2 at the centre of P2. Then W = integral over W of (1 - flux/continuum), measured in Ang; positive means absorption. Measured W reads -1.9 Ang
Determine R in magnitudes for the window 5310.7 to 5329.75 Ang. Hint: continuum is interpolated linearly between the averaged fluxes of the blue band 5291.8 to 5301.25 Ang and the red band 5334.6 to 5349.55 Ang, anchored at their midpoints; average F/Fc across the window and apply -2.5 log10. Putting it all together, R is 0.12 mag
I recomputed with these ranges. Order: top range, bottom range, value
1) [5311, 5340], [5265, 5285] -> 1.02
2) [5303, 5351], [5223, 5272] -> 1.07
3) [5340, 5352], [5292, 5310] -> 0.96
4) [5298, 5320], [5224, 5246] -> 1.03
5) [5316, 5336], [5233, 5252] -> 1.06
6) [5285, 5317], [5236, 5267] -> 1.07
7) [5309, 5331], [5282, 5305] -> 0.94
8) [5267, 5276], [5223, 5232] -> 0.87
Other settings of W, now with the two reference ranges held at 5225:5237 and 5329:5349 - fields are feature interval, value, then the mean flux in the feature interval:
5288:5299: -0.6 Ang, 1.38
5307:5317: 0.6 Ang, 1.24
